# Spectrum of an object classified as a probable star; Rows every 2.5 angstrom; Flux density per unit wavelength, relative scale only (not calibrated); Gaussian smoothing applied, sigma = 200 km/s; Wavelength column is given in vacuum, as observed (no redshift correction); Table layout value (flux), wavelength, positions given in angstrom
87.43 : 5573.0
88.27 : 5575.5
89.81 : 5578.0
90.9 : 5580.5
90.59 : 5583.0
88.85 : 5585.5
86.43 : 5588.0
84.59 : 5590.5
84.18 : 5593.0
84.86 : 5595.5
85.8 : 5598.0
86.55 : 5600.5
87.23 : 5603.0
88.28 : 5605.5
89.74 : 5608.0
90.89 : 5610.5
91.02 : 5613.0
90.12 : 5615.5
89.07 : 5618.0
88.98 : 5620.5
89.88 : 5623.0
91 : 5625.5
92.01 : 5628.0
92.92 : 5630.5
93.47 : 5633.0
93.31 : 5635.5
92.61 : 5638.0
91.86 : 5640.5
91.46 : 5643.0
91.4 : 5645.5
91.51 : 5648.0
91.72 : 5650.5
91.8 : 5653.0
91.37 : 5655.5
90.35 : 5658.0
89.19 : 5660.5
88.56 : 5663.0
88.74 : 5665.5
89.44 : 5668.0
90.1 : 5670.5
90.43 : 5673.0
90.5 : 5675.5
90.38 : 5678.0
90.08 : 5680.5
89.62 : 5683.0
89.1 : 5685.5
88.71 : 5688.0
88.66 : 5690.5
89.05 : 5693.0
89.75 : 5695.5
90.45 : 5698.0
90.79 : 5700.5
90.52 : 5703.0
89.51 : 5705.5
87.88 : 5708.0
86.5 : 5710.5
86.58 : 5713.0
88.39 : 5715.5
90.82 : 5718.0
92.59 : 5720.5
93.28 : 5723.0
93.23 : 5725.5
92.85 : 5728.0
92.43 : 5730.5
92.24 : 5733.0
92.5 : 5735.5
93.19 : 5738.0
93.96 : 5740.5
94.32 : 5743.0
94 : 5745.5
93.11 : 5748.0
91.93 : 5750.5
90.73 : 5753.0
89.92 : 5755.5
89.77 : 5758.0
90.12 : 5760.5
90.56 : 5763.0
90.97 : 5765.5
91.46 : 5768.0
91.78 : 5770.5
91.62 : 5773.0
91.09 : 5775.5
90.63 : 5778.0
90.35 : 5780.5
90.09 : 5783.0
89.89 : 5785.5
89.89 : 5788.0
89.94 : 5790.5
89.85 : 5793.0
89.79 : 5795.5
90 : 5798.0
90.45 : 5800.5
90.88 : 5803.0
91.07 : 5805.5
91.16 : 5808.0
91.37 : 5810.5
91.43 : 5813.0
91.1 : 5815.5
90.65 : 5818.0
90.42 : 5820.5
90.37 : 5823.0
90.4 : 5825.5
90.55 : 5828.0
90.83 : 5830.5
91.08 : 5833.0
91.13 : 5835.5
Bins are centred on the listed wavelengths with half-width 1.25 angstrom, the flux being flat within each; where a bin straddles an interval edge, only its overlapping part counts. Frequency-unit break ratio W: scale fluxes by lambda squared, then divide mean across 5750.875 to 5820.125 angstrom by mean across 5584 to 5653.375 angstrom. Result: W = 1.07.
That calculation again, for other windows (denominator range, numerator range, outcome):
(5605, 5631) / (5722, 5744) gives 1.07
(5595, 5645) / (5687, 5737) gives 1.04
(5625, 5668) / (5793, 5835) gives 1.05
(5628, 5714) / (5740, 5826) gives 1.05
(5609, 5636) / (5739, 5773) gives 1.06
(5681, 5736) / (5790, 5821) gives 1.04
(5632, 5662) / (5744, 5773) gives 1.04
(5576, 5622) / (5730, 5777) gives 1.10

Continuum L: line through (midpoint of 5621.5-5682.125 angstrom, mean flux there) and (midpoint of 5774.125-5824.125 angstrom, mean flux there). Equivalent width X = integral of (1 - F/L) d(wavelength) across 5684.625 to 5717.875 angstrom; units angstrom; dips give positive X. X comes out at 0.7 angstrom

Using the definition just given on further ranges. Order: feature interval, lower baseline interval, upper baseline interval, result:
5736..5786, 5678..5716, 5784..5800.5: -1.0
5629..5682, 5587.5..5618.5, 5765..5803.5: -1.5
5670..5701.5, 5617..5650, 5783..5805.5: 0.4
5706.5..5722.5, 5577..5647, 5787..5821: 0.2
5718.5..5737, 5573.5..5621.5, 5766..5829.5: -0.6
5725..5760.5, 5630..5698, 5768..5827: -0.7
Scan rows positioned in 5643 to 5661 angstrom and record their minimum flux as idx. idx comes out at 89.19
